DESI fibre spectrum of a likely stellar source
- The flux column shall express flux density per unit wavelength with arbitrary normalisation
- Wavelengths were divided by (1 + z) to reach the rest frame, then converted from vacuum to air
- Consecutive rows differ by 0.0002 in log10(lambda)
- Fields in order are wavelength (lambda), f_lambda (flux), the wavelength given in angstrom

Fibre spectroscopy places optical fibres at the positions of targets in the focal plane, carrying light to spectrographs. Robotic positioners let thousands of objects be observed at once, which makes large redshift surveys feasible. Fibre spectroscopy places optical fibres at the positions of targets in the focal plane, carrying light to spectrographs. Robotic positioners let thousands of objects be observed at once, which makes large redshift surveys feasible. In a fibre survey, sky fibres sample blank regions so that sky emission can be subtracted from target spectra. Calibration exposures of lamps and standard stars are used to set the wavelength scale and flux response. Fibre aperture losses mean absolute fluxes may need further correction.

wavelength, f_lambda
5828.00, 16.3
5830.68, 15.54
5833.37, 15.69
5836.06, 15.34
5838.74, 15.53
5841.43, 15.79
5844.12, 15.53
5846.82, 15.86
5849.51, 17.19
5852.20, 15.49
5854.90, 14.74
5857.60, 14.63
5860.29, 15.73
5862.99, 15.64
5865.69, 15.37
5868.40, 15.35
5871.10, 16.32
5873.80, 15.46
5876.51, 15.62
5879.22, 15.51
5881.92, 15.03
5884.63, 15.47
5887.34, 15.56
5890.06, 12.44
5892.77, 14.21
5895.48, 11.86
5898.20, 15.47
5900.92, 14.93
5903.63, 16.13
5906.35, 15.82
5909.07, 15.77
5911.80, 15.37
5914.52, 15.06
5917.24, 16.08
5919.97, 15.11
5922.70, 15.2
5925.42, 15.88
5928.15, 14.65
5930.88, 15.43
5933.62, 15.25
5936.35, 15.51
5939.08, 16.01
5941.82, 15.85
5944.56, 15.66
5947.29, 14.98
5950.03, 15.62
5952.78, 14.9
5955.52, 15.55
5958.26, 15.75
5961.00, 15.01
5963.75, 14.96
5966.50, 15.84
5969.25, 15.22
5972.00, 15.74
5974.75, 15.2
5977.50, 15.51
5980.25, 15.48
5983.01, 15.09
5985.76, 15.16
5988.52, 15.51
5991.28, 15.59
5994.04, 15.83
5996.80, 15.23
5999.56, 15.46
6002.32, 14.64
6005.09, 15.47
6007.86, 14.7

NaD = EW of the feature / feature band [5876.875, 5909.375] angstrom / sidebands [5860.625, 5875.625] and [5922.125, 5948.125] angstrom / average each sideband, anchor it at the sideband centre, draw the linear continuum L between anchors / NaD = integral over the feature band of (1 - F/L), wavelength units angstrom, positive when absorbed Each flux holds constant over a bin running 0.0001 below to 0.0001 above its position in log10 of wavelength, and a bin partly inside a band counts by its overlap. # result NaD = 1.51 angstrom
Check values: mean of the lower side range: 15.6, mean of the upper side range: 15.5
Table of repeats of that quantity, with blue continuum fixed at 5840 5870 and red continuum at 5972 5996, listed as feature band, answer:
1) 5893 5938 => 0.90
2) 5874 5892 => 0.69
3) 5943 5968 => 0.16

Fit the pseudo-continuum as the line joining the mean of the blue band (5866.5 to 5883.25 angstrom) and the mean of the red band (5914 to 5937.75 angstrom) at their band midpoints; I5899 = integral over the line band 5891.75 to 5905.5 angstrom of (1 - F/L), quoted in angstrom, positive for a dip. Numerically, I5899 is 0.8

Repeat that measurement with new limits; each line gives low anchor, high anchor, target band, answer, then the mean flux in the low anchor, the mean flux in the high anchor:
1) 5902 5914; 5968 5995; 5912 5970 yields 0.65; 15.7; 15.4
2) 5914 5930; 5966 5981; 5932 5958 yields -0.14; 15.4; 15.5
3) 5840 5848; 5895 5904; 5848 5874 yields -0.34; 15.7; 14.7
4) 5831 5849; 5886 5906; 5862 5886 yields -0.96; 15.7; 14.4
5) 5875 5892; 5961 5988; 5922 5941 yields -0.38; 14.9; 15.3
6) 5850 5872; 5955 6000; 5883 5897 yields 1.36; 15.5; 15.4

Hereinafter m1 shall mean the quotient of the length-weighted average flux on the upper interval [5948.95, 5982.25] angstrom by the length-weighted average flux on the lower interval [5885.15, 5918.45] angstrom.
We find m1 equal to 1.03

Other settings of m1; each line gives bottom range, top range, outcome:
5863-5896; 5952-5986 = 1.03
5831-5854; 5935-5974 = 0.98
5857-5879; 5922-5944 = 1.00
